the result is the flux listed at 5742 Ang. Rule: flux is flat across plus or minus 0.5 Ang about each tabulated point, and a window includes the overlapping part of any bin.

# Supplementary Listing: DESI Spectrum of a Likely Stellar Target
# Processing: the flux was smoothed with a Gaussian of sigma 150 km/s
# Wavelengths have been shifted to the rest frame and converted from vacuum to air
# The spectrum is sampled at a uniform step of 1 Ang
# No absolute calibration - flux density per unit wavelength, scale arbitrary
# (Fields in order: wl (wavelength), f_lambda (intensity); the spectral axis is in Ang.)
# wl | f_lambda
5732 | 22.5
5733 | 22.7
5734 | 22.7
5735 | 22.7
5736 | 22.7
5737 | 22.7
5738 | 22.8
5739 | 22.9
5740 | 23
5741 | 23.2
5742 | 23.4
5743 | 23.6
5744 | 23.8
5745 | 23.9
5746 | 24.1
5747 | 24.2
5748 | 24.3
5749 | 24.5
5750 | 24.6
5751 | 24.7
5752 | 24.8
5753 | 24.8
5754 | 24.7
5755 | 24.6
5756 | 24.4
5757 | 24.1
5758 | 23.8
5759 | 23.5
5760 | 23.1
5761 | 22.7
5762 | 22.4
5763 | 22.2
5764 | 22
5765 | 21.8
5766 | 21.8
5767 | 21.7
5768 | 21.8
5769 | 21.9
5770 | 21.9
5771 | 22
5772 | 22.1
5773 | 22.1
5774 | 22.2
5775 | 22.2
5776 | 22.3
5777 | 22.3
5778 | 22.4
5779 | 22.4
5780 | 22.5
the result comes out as 23.4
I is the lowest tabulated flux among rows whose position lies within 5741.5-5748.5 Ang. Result 23.4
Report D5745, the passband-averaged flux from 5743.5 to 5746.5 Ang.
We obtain 23.9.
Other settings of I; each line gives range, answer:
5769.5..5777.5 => 21.9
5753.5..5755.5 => 24.6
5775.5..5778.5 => 22.3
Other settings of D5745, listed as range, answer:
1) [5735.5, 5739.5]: 22.8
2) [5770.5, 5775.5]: 22.1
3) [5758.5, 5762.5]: 22.9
